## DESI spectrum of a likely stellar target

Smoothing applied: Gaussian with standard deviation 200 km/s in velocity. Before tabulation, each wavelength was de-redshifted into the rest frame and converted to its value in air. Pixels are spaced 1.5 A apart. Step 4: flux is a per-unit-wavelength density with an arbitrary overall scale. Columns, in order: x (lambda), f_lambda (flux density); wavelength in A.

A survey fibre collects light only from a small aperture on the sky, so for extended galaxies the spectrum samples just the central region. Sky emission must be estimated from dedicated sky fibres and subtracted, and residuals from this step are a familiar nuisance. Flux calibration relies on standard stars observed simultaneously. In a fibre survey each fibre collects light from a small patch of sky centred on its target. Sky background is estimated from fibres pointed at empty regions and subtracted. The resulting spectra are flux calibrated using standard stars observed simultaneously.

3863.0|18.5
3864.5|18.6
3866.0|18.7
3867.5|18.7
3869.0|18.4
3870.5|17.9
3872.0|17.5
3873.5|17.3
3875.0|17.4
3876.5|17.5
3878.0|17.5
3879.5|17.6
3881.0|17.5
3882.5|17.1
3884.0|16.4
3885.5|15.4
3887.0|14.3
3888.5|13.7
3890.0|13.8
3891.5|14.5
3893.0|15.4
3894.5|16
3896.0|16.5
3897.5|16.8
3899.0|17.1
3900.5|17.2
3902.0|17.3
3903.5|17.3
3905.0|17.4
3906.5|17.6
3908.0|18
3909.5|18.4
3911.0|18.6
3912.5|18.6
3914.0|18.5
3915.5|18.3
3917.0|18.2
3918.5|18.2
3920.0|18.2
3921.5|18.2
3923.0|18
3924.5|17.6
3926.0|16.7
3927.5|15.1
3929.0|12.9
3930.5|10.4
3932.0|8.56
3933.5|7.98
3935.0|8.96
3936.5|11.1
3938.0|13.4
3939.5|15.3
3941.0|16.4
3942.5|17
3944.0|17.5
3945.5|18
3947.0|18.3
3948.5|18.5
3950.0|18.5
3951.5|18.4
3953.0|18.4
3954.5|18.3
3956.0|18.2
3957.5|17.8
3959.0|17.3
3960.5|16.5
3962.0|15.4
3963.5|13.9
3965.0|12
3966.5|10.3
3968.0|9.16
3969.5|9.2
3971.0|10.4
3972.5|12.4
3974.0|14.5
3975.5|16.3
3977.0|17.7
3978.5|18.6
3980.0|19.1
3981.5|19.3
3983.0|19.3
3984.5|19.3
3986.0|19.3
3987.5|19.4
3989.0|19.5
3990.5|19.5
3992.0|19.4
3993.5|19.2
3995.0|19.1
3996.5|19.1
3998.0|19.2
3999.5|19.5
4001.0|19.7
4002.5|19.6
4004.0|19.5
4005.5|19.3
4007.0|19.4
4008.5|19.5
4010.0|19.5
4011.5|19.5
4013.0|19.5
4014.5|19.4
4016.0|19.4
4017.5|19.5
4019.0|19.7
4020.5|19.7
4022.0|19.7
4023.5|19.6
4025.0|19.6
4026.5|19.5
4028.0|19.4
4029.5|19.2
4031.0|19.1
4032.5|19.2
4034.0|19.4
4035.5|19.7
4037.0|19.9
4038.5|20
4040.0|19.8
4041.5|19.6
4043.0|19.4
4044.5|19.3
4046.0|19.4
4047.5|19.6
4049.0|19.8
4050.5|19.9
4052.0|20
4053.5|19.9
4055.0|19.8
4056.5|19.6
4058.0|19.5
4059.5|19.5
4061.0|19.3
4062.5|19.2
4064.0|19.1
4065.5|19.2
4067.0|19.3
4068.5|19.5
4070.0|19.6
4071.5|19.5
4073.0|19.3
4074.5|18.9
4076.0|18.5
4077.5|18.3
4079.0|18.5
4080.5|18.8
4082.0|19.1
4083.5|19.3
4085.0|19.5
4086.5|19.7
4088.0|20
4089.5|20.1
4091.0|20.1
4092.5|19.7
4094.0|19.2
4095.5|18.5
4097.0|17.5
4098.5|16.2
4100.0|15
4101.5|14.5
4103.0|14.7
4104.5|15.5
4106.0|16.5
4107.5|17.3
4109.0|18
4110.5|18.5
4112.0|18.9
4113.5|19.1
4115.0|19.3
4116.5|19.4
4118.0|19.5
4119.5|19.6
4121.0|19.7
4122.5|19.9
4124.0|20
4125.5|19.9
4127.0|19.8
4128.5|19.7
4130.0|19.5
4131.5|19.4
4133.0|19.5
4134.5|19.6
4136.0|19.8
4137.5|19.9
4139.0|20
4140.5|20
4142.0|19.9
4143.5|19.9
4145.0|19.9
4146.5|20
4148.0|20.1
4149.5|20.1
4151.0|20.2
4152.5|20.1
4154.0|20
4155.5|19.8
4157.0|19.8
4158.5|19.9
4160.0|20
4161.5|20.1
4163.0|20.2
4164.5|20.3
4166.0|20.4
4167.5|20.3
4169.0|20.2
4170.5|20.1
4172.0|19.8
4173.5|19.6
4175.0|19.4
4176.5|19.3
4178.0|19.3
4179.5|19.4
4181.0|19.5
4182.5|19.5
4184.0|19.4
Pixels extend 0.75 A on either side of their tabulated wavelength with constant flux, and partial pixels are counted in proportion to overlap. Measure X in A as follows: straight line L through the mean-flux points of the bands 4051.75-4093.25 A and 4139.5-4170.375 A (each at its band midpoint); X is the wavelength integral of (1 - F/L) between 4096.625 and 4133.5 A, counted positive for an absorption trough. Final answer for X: 2.7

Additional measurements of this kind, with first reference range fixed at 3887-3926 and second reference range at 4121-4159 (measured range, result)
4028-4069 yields -1.61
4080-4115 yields 2.28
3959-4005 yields 2.96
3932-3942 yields 3.11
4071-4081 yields 0.16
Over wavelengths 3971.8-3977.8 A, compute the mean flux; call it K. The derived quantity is 15.3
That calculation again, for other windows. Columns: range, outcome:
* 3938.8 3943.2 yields 16.2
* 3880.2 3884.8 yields 17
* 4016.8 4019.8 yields 19.6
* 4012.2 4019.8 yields 19.5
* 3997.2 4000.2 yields 19.3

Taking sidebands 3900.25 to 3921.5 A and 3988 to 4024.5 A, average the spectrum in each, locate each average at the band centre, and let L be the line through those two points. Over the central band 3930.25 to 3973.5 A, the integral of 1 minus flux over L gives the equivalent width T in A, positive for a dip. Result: 9.7 A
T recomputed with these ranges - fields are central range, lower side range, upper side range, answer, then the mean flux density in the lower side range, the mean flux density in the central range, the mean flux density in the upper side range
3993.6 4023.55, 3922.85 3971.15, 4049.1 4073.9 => -3.7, 14.7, 19.5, 19.5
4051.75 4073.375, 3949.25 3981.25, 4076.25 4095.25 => -1.1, 15.4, 19.5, 19.3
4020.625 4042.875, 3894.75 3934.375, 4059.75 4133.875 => -2.0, 16.4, 19.6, 18.8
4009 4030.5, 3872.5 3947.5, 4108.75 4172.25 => -2.0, 16.1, 19.5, 19.8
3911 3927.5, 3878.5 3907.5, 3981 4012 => -0.8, 16.3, 17.9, 19.4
